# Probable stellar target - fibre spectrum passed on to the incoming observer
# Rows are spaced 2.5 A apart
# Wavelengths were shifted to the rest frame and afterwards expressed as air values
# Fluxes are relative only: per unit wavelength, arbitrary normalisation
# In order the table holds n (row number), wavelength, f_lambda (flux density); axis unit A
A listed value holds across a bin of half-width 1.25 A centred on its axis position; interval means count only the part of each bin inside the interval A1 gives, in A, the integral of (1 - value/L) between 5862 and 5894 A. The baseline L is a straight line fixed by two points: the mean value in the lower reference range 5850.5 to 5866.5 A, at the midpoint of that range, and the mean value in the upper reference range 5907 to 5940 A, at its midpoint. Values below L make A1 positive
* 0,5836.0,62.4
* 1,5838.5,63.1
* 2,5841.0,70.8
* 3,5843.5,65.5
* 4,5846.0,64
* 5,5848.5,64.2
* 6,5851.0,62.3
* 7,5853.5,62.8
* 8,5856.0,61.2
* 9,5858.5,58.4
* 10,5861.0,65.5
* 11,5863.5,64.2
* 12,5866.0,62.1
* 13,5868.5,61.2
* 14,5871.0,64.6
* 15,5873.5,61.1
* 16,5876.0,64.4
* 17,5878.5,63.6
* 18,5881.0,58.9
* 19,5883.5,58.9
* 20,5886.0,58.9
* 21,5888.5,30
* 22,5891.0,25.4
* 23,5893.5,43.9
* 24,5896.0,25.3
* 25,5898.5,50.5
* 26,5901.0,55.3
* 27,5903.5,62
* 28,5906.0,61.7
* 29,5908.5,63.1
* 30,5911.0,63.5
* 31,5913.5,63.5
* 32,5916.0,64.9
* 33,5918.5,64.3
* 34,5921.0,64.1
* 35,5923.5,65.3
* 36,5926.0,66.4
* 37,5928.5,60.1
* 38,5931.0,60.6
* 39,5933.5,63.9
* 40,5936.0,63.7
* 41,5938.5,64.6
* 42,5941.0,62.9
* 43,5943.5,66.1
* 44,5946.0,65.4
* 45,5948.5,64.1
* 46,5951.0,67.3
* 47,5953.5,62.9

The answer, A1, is 3.7 A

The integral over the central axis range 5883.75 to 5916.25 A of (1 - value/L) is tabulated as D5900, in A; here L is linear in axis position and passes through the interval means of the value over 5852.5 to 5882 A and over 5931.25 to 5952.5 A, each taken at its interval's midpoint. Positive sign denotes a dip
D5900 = 6.2 A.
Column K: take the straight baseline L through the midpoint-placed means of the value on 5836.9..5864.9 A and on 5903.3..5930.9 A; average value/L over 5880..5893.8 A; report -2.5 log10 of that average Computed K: 0.35 mag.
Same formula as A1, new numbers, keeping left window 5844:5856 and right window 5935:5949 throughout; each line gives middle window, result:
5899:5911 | 0.71 A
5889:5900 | 4.75 A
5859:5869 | 0.06 A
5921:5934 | 0.20 A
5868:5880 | 0.11 A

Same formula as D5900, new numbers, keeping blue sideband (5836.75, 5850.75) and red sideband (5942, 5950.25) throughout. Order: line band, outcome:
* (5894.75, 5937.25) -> 3.48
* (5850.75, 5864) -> 0.59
